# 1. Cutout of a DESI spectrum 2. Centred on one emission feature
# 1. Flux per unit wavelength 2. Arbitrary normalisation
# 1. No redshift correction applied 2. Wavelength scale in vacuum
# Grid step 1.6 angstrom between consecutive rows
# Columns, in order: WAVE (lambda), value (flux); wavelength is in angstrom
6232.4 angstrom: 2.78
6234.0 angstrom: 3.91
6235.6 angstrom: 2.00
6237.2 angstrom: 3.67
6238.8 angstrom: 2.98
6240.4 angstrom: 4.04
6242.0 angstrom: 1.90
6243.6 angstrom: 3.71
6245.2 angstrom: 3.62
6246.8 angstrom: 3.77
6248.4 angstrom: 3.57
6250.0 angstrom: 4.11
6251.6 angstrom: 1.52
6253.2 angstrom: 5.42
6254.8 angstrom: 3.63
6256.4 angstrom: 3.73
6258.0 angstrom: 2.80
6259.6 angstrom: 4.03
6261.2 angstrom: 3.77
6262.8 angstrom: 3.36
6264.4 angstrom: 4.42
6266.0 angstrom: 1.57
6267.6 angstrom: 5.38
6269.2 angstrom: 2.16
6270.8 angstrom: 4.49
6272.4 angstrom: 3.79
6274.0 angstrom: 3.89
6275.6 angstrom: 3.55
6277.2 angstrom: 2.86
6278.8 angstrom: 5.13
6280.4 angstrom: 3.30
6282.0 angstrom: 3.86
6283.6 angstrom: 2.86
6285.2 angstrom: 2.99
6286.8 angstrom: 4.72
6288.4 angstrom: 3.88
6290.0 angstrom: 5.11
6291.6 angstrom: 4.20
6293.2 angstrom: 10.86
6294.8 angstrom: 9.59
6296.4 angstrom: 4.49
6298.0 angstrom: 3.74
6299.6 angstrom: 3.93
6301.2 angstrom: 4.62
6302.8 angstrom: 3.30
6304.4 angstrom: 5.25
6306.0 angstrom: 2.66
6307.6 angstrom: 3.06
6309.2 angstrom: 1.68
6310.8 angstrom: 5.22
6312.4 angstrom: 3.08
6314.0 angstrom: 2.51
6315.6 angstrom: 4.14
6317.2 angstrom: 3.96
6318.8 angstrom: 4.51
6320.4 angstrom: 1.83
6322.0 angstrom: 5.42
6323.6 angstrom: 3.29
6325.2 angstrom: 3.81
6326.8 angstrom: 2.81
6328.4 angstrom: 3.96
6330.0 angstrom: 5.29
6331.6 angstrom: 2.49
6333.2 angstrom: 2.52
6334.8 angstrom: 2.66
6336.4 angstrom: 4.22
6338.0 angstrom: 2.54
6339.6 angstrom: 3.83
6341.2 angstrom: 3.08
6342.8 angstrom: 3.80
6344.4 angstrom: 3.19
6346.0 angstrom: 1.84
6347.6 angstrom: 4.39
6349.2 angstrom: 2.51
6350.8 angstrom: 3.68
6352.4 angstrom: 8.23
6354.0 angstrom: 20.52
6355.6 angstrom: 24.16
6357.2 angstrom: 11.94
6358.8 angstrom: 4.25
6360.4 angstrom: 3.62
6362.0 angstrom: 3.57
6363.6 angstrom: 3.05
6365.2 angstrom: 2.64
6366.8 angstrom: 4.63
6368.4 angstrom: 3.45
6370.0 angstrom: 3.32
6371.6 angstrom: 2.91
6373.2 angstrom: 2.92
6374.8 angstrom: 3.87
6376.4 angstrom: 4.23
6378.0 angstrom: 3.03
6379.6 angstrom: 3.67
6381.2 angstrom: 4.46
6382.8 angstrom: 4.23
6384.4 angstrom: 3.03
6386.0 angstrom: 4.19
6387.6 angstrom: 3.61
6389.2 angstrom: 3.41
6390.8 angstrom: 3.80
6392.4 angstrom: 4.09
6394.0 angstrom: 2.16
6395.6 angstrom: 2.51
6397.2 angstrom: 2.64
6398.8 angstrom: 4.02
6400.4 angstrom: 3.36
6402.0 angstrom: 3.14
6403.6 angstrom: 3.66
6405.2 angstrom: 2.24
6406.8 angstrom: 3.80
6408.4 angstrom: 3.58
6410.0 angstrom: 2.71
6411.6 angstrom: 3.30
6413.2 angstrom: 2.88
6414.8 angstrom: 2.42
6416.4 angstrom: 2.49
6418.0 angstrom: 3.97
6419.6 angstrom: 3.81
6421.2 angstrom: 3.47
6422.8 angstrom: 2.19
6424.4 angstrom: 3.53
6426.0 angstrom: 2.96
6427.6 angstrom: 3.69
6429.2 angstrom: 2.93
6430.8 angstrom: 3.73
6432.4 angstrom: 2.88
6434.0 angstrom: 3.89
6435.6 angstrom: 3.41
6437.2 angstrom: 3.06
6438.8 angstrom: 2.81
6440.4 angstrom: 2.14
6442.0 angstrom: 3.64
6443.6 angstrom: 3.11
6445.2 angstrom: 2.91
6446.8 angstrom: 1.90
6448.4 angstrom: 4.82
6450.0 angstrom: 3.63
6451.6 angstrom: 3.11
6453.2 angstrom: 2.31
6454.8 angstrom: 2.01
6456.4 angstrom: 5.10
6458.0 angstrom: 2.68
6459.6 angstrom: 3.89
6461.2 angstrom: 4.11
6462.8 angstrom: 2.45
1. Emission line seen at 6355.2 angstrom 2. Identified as [O III] 5007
